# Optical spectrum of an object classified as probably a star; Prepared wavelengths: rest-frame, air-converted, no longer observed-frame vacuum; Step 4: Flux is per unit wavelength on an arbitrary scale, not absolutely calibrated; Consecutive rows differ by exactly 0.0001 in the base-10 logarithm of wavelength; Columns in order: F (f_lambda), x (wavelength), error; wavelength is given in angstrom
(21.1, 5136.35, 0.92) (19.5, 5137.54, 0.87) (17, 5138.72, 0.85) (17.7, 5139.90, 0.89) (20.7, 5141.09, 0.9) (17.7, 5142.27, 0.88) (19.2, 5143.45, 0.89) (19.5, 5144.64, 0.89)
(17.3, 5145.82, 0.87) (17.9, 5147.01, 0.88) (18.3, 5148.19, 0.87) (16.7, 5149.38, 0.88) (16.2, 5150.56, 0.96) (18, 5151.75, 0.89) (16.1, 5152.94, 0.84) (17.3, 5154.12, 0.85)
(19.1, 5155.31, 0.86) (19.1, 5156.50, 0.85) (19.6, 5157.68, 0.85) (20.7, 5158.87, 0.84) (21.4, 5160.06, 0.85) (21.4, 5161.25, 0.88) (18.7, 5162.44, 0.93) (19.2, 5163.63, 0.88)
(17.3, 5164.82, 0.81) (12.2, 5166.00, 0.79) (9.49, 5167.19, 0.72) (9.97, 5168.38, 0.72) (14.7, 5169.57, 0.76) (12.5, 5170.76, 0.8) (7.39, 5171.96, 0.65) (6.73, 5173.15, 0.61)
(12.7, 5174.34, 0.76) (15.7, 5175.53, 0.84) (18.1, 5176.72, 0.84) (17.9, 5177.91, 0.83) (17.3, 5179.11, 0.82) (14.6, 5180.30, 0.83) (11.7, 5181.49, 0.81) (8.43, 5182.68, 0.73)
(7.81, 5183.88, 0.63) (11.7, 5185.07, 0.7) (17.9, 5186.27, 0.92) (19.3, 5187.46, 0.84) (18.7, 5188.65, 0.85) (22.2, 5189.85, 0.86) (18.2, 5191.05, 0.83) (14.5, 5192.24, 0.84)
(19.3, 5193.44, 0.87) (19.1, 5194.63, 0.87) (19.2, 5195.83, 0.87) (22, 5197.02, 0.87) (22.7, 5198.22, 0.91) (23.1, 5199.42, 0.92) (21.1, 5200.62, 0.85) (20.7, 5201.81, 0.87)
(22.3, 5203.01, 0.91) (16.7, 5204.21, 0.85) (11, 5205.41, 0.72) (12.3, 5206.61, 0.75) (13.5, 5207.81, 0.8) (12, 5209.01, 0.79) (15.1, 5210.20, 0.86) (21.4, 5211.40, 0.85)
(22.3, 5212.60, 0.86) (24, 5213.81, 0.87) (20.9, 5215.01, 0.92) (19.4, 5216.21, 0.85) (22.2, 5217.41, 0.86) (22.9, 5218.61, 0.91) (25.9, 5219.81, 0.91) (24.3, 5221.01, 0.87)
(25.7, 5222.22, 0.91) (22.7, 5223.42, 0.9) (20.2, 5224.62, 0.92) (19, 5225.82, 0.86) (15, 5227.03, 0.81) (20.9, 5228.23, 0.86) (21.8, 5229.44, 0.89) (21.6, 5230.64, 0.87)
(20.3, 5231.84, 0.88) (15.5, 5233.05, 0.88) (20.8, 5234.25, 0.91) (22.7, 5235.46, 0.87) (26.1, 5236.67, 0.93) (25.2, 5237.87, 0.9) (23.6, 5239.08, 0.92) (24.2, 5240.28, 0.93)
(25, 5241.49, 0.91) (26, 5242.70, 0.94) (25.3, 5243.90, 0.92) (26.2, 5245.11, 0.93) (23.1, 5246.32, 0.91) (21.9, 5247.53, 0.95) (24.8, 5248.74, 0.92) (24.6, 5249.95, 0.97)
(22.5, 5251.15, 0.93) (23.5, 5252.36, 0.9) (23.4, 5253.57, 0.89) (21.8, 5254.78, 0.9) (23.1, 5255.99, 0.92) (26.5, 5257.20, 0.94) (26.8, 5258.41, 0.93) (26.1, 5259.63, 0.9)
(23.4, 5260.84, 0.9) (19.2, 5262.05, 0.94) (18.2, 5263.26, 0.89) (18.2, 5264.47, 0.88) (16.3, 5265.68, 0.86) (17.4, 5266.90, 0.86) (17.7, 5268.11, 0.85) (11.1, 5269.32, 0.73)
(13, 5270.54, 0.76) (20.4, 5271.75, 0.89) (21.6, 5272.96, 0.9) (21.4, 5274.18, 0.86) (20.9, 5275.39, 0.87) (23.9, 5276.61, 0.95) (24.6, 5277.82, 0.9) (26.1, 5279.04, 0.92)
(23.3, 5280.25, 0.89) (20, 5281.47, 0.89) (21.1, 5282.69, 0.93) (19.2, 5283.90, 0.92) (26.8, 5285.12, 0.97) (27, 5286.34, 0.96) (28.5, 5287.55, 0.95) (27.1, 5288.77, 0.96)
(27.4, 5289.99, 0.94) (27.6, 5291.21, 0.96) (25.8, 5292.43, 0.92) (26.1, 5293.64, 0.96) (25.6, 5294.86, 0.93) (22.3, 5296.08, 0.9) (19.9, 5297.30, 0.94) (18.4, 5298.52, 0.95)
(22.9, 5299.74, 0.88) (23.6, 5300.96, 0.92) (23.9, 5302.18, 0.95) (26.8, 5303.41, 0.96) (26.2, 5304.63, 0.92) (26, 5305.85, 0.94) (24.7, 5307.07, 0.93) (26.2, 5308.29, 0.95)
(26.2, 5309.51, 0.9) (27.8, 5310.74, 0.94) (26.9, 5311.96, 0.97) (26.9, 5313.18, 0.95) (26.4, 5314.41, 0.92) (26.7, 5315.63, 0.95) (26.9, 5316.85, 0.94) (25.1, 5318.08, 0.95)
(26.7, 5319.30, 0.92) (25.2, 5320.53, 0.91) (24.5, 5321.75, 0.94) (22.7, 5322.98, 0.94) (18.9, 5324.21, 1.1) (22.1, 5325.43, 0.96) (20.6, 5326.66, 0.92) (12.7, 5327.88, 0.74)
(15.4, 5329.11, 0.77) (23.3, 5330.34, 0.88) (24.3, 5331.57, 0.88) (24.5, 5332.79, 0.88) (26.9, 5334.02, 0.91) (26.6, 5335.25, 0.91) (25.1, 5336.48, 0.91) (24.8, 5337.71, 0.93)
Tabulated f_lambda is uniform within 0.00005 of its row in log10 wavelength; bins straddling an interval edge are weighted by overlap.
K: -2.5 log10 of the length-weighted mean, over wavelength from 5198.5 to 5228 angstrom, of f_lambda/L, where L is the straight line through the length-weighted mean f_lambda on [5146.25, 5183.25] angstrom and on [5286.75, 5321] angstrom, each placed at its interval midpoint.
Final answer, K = -0.04 mag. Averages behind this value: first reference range 15.7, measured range 19.8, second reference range 25.5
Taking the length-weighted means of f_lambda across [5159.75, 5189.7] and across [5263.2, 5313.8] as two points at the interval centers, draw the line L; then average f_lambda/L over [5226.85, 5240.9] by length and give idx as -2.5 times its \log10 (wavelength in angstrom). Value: -0.14 mag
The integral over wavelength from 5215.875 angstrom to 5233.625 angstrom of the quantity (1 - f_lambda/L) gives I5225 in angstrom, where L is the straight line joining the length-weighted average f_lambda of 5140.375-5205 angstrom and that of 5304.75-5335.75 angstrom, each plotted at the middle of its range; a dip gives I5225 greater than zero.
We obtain -1.5 angstrom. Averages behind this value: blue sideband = 17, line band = 21.2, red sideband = 24.2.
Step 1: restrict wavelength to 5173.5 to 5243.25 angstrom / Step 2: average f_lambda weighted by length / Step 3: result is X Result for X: 19.2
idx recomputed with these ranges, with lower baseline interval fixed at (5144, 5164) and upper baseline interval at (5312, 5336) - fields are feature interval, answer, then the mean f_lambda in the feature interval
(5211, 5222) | -0.11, 22.7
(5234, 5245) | -0.16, 24.5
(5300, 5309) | -0.10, 25.3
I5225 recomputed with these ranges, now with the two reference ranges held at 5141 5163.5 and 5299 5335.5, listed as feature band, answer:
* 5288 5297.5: -0.9 angstrom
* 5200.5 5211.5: 2.3 angstrom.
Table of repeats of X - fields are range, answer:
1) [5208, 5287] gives 21.8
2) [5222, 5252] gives 22.6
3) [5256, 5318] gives 23.4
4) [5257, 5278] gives 20.2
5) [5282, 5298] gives 24.9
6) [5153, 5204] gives 16.7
